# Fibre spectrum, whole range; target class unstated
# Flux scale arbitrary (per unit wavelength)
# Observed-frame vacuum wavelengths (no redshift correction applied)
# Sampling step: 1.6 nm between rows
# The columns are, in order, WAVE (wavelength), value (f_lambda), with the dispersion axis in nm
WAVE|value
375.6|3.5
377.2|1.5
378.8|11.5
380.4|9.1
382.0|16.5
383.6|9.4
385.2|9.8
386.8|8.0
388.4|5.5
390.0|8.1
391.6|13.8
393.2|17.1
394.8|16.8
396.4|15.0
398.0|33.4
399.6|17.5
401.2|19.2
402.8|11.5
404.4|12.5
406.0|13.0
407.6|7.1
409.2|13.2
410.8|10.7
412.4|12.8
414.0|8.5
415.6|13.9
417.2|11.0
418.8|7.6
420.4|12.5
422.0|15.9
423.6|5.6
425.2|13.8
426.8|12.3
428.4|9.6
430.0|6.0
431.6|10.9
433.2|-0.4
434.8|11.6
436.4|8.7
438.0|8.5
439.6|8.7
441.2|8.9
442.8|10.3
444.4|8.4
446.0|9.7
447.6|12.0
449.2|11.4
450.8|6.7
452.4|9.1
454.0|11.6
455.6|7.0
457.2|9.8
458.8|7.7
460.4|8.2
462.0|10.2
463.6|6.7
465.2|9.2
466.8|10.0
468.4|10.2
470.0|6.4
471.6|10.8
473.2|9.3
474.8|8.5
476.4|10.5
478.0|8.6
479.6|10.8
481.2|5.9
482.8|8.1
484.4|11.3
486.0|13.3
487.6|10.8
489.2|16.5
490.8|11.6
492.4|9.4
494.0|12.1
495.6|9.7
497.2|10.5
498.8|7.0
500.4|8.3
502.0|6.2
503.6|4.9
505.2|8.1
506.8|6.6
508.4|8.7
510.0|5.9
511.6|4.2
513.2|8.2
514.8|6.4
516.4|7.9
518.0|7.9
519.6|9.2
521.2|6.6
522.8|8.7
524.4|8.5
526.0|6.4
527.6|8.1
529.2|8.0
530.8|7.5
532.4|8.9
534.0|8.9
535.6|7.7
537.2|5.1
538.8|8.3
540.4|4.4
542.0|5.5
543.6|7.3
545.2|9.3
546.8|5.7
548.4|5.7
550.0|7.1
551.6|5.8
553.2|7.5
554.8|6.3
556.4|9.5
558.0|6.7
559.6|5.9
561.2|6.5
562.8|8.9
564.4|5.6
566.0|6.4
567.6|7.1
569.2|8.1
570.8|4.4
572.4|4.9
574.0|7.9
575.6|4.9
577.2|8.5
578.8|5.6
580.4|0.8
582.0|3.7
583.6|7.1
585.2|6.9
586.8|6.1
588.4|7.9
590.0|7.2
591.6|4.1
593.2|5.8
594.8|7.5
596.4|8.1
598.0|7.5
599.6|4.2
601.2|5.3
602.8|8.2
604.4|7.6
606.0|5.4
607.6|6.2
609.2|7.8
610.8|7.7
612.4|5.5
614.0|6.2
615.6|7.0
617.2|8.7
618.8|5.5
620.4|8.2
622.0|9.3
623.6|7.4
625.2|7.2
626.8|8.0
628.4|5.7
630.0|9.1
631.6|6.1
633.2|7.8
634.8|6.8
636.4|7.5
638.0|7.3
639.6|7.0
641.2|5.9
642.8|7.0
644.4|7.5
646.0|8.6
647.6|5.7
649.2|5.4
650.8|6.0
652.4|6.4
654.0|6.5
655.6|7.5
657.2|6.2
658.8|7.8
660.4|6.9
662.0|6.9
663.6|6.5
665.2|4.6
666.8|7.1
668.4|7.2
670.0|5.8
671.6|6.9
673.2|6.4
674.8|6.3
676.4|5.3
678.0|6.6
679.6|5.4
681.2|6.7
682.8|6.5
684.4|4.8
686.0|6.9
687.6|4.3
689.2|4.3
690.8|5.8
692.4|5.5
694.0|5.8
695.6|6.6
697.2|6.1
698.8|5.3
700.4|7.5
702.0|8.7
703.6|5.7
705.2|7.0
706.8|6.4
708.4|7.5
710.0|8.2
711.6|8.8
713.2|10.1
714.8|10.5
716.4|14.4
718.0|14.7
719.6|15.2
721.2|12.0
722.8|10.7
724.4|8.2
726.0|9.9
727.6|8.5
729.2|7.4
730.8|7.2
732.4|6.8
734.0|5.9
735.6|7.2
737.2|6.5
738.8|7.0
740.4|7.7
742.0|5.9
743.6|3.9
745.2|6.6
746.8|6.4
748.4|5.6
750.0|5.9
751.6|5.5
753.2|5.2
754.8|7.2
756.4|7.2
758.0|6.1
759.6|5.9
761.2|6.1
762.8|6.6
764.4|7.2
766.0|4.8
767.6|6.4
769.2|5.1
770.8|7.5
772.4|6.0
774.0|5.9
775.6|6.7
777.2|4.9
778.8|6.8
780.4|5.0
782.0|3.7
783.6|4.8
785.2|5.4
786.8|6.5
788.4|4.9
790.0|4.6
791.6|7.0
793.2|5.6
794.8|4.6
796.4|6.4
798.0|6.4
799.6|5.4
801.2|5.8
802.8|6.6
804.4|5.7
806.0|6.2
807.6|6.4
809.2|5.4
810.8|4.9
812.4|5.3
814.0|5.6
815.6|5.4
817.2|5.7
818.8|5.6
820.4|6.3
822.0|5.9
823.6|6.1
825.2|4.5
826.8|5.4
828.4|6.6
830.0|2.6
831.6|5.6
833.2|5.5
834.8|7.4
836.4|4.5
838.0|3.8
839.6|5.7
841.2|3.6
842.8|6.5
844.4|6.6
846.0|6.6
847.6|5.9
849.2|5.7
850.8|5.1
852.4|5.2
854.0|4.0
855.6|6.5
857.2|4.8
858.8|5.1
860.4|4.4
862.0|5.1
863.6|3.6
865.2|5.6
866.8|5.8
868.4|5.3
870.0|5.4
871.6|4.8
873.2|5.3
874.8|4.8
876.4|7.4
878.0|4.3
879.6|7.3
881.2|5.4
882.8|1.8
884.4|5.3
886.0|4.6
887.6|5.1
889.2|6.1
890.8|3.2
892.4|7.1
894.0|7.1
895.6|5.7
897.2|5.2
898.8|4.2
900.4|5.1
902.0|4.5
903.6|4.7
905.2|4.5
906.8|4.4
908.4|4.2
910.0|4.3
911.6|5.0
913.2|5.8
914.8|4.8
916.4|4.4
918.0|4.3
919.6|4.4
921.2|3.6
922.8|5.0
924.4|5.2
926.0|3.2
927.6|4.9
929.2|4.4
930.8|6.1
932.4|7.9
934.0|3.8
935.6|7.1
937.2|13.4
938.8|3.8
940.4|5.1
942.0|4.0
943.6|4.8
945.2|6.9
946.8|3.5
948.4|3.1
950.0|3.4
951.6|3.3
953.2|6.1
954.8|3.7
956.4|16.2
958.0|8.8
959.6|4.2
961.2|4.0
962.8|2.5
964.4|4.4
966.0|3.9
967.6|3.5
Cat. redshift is 1.57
